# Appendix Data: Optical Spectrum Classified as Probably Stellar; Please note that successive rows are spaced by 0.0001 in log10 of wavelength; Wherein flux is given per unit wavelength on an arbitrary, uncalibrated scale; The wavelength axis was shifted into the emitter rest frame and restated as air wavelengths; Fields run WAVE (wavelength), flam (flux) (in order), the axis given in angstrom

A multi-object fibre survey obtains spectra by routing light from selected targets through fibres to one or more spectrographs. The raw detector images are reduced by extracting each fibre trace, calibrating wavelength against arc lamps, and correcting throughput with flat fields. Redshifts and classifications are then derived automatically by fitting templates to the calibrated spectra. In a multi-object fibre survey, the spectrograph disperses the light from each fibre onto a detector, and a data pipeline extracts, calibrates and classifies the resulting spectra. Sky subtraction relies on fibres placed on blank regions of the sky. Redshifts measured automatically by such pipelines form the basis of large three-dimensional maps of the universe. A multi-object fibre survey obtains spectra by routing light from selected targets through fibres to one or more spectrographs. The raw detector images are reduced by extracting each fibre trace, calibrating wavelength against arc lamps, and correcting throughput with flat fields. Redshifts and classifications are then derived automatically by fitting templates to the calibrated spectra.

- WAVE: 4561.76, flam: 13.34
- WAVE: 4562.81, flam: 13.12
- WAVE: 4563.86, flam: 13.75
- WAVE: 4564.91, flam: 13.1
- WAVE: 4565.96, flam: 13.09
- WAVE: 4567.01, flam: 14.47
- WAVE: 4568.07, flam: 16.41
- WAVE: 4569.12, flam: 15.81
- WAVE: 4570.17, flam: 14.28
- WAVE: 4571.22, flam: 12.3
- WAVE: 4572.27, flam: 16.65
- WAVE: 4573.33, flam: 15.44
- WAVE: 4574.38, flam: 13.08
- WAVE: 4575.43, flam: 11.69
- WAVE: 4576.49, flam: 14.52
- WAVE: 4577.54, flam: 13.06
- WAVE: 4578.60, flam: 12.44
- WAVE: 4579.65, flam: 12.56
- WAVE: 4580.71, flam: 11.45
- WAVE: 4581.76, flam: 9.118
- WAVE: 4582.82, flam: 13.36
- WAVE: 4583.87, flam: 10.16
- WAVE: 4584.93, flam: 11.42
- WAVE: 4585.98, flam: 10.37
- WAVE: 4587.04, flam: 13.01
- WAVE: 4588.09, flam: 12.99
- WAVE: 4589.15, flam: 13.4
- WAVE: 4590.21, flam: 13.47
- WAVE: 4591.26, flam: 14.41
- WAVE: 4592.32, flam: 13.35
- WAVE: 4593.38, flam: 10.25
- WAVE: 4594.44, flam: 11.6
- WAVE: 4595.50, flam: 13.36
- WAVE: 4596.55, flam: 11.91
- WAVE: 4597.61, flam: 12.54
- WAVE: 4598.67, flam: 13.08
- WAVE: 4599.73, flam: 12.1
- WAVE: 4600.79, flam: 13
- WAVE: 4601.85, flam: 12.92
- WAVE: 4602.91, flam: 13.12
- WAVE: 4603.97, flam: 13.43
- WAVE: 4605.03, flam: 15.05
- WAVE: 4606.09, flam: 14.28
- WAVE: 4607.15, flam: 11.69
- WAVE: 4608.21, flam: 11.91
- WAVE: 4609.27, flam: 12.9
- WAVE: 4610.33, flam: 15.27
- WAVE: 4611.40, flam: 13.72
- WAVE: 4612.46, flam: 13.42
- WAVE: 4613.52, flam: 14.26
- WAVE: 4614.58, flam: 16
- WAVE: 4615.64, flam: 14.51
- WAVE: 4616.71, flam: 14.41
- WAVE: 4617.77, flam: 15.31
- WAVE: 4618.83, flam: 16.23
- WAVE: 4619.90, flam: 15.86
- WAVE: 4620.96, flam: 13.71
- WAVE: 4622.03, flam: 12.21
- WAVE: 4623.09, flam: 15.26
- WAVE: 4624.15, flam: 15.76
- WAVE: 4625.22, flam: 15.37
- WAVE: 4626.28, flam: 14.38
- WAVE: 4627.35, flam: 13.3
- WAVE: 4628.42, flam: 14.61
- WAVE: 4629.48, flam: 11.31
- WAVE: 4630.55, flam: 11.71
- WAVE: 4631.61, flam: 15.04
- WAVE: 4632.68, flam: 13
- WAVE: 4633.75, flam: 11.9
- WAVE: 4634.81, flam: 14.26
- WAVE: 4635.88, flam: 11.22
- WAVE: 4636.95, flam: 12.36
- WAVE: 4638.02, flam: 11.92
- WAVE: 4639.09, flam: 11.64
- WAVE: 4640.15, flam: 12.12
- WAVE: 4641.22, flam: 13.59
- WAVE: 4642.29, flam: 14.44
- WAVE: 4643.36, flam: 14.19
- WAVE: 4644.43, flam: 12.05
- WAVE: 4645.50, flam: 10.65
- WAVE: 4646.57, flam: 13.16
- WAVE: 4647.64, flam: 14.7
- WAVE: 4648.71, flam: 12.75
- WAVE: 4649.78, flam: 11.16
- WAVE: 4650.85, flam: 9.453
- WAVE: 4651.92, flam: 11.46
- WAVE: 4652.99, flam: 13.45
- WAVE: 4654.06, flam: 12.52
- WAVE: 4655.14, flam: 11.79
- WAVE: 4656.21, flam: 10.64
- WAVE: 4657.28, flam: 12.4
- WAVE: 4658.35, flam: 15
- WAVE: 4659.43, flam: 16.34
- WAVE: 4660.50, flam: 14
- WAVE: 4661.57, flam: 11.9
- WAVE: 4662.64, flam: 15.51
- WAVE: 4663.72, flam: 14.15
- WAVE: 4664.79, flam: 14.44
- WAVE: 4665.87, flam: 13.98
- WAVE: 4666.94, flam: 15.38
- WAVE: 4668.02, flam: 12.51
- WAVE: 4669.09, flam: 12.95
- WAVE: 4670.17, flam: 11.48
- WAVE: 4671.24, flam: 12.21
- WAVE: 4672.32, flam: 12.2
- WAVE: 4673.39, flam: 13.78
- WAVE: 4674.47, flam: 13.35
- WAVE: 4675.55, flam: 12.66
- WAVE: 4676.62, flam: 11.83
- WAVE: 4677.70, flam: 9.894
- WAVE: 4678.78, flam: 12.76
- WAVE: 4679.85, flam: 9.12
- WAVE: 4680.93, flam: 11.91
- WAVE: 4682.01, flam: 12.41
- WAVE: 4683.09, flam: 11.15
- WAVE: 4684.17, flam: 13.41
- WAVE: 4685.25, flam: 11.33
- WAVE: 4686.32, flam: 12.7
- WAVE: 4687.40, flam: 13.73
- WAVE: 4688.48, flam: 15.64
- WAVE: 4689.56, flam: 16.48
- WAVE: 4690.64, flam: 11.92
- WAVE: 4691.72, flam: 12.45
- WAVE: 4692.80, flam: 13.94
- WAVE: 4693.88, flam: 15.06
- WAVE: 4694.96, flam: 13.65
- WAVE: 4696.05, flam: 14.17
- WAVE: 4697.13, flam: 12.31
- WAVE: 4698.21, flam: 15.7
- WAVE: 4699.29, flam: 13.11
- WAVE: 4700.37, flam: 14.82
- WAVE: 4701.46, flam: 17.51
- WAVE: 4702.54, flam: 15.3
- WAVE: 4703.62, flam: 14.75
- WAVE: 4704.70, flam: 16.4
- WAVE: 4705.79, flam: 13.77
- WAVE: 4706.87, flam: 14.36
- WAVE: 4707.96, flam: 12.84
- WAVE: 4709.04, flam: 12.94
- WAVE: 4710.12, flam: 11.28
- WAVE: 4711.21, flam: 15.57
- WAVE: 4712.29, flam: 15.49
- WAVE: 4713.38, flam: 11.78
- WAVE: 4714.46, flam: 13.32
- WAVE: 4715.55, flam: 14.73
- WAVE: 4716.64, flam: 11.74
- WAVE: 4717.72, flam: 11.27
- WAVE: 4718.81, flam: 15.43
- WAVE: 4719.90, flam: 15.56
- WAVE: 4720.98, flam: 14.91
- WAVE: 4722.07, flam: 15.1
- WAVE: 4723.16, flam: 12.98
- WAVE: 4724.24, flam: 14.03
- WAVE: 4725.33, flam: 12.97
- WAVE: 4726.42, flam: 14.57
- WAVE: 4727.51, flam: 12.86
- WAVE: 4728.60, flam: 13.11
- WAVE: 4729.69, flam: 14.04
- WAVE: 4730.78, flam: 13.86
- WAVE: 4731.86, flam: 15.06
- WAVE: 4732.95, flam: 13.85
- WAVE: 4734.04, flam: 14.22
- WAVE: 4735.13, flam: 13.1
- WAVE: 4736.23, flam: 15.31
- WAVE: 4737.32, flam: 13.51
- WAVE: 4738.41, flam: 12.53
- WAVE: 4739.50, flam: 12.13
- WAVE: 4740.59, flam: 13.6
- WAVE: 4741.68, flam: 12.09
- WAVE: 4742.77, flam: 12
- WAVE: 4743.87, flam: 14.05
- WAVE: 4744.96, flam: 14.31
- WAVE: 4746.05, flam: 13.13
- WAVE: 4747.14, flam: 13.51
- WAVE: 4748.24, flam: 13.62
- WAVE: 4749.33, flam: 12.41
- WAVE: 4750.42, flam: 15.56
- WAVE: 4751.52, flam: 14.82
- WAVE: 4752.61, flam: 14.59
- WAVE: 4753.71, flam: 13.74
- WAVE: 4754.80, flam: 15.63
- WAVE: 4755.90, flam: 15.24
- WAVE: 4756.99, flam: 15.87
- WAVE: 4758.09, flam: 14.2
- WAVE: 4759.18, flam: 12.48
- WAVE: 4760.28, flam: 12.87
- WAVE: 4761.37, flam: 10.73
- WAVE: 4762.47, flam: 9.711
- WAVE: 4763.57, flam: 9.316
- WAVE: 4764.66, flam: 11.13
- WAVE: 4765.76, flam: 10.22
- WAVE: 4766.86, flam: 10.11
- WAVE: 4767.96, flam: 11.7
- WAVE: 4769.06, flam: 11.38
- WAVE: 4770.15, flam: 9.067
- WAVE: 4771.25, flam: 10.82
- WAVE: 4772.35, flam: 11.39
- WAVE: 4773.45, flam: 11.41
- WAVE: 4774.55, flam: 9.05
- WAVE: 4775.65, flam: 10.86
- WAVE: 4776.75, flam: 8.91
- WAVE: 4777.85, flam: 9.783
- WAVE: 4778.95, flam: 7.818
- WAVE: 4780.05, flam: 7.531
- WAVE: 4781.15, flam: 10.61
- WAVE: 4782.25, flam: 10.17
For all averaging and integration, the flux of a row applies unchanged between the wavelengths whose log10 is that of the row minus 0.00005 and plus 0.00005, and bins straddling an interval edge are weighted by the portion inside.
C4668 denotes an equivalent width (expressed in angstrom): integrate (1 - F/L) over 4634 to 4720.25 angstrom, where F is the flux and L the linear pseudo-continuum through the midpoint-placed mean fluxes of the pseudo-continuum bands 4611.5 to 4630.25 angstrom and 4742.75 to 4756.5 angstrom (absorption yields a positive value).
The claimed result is 6.5 angstrom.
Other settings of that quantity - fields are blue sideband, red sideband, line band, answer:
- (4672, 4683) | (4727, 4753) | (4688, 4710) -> -3.1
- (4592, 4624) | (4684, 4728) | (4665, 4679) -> 1.1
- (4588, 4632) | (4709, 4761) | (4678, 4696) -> 1.0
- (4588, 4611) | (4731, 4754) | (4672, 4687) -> 1.5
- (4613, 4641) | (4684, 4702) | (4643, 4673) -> 2.0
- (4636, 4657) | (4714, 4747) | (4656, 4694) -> -1.0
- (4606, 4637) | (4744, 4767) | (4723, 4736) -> -0.5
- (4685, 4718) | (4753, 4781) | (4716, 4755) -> -3.8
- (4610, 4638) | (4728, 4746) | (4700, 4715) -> -0.7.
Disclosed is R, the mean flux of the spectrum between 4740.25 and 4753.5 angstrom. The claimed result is 13.6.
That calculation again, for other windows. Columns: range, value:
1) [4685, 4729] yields 14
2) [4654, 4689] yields 12.9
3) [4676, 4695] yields 12.7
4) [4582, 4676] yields 13.2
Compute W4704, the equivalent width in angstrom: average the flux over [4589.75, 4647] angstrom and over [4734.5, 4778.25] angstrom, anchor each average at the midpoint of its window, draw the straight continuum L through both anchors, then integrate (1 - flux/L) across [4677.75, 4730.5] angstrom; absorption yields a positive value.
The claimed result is -3.60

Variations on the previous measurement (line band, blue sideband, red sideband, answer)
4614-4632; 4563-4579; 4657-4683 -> -1.26 angstrom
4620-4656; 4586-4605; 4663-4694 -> -0.21 angstrom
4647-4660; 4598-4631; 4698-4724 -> 1.25 angstrom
